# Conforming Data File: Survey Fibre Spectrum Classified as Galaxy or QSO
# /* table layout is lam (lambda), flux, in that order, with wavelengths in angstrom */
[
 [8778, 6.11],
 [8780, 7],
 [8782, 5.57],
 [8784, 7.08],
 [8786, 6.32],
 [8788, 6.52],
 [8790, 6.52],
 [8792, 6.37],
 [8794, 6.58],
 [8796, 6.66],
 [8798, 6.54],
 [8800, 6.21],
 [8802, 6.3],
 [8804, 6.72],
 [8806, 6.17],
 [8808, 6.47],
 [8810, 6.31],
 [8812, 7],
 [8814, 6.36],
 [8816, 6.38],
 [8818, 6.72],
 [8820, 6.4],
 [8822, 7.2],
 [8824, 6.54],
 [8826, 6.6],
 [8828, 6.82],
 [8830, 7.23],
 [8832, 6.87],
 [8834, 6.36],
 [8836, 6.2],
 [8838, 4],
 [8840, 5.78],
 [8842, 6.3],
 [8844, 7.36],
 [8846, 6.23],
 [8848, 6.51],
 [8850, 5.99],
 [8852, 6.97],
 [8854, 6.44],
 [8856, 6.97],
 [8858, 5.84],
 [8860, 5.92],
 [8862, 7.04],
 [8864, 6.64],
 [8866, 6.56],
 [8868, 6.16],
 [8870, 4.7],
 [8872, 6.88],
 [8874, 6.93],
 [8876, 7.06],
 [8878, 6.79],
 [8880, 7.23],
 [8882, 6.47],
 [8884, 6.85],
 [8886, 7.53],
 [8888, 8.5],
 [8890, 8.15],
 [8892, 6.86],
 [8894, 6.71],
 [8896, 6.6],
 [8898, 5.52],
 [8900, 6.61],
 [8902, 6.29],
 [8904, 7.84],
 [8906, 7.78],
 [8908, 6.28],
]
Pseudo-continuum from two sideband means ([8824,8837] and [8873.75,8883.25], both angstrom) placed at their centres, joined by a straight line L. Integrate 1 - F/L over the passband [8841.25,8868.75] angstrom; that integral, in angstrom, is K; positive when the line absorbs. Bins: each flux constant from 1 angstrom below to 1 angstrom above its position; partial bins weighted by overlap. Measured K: 1.1 angstrom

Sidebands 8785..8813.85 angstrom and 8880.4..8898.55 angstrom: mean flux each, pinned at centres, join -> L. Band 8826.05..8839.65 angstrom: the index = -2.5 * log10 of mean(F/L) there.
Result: 0.074 mag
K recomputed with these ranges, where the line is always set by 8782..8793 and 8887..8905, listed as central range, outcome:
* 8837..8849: 1.28 angstrom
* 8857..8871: 1.49 angstrom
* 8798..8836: 0.22 angstrom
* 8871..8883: 0.04 angstrom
